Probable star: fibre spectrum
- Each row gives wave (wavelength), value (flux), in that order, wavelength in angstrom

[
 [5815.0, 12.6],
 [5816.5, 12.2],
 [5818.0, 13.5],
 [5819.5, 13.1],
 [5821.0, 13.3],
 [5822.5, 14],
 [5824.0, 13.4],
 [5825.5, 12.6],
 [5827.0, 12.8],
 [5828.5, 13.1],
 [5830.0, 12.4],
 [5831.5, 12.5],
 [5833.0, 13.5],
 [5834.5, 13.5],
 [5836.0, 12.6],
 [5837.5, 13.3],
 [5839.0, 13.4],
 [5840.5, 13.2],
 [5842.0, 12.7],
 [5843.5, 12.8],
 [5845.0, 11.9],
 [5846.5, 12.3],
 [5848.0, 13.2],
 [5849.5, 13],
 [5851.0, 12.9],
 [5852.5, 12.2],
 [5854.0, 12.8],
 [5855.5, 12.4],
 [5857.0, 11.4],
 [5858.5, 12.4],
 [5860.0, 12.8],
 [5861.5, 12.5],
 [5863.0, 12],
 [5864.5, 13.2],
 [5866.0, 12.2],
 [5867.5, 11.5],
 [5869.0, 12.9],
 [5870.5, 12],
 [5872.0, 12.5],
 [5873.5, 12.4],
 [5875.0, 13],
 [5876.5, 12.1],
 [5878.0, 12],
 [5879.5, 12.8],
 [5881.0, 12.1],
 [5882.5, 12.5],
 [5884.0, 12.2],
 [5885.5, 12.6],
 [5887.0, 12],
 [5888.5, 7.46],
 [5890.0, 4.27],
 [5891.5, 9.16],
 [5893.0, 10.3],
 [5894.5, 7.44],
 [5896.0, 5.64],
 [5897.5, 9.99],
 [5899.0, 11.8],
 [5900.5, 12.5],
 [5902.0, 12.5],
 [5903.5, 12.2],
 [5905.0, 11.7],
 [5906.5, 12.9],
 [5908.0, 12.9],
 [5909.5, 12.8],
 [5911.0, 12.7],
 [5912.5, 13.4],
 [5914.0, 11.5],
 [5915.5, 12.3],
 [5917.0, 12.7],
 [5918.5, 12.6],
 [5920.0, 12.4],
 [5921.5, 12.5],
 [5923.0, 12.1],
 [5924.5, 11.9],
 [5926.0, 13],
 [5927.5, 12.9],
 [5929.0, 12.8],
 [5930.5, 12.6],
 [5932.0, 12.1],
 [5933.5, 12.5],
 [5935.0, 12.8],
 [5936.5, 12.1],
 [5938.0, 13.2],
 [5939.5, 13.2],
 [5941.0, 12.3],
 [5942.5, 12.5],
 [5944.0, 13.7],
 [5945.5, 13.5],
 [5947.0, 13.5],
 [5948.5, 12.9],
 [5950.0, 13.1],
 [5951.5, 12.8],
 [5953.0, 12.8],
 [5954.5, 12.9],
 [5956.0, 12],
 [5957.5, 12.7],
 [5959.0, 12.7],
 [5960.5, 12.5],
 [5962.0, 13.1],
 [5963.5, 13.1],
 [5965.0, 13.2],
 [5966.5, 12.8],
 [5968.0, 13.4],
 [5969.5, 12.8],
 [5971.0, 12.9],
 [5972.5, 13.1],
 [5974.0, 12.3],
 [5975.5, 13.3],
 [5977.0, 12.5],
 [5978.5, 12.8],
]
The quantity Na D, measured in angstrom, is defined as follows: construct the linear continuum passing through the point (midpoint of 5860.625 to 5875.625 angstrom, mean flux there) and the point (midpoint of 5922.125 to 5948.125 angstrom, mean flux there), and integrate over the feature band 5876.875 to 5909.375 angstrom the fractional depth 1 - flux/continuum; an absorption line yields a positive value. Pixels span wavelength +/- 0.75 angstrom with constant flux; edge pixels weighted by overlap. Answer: 4.4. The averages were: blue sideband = 12.4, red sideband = 12.7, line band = 10.9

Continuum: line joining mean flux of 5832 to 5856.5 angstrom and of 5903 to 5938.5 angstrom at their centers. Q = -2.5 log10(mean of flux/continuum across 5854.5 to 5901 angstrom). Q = 0.13 mag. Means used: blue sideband 12.8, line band 11.3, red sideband 12.5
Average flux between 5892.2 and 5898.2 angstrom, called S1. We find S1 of 8.34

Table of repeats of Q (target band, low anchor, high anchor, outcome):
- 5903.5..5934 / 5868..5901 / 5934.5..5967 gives -0.05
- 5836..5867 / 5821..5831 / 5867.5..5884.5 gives 0.01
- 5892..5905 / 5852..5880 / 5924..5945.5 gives 0.21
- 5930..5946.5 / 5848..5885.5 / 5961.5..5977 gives 0.00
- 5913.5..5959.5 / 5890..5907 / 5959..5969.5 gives -0.08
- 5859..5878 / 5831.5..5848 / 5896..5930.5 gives 0.02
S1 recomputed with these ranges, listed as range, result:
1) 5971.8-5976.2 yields 12.9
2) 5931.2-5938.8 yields 12.5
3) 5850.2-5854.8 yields 12.6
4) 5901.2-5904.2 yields 12.4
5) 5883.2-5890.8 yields 9.72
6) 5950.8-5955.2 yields 12.8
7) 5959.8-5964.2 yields 12.9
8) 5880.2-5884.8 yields 12.3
